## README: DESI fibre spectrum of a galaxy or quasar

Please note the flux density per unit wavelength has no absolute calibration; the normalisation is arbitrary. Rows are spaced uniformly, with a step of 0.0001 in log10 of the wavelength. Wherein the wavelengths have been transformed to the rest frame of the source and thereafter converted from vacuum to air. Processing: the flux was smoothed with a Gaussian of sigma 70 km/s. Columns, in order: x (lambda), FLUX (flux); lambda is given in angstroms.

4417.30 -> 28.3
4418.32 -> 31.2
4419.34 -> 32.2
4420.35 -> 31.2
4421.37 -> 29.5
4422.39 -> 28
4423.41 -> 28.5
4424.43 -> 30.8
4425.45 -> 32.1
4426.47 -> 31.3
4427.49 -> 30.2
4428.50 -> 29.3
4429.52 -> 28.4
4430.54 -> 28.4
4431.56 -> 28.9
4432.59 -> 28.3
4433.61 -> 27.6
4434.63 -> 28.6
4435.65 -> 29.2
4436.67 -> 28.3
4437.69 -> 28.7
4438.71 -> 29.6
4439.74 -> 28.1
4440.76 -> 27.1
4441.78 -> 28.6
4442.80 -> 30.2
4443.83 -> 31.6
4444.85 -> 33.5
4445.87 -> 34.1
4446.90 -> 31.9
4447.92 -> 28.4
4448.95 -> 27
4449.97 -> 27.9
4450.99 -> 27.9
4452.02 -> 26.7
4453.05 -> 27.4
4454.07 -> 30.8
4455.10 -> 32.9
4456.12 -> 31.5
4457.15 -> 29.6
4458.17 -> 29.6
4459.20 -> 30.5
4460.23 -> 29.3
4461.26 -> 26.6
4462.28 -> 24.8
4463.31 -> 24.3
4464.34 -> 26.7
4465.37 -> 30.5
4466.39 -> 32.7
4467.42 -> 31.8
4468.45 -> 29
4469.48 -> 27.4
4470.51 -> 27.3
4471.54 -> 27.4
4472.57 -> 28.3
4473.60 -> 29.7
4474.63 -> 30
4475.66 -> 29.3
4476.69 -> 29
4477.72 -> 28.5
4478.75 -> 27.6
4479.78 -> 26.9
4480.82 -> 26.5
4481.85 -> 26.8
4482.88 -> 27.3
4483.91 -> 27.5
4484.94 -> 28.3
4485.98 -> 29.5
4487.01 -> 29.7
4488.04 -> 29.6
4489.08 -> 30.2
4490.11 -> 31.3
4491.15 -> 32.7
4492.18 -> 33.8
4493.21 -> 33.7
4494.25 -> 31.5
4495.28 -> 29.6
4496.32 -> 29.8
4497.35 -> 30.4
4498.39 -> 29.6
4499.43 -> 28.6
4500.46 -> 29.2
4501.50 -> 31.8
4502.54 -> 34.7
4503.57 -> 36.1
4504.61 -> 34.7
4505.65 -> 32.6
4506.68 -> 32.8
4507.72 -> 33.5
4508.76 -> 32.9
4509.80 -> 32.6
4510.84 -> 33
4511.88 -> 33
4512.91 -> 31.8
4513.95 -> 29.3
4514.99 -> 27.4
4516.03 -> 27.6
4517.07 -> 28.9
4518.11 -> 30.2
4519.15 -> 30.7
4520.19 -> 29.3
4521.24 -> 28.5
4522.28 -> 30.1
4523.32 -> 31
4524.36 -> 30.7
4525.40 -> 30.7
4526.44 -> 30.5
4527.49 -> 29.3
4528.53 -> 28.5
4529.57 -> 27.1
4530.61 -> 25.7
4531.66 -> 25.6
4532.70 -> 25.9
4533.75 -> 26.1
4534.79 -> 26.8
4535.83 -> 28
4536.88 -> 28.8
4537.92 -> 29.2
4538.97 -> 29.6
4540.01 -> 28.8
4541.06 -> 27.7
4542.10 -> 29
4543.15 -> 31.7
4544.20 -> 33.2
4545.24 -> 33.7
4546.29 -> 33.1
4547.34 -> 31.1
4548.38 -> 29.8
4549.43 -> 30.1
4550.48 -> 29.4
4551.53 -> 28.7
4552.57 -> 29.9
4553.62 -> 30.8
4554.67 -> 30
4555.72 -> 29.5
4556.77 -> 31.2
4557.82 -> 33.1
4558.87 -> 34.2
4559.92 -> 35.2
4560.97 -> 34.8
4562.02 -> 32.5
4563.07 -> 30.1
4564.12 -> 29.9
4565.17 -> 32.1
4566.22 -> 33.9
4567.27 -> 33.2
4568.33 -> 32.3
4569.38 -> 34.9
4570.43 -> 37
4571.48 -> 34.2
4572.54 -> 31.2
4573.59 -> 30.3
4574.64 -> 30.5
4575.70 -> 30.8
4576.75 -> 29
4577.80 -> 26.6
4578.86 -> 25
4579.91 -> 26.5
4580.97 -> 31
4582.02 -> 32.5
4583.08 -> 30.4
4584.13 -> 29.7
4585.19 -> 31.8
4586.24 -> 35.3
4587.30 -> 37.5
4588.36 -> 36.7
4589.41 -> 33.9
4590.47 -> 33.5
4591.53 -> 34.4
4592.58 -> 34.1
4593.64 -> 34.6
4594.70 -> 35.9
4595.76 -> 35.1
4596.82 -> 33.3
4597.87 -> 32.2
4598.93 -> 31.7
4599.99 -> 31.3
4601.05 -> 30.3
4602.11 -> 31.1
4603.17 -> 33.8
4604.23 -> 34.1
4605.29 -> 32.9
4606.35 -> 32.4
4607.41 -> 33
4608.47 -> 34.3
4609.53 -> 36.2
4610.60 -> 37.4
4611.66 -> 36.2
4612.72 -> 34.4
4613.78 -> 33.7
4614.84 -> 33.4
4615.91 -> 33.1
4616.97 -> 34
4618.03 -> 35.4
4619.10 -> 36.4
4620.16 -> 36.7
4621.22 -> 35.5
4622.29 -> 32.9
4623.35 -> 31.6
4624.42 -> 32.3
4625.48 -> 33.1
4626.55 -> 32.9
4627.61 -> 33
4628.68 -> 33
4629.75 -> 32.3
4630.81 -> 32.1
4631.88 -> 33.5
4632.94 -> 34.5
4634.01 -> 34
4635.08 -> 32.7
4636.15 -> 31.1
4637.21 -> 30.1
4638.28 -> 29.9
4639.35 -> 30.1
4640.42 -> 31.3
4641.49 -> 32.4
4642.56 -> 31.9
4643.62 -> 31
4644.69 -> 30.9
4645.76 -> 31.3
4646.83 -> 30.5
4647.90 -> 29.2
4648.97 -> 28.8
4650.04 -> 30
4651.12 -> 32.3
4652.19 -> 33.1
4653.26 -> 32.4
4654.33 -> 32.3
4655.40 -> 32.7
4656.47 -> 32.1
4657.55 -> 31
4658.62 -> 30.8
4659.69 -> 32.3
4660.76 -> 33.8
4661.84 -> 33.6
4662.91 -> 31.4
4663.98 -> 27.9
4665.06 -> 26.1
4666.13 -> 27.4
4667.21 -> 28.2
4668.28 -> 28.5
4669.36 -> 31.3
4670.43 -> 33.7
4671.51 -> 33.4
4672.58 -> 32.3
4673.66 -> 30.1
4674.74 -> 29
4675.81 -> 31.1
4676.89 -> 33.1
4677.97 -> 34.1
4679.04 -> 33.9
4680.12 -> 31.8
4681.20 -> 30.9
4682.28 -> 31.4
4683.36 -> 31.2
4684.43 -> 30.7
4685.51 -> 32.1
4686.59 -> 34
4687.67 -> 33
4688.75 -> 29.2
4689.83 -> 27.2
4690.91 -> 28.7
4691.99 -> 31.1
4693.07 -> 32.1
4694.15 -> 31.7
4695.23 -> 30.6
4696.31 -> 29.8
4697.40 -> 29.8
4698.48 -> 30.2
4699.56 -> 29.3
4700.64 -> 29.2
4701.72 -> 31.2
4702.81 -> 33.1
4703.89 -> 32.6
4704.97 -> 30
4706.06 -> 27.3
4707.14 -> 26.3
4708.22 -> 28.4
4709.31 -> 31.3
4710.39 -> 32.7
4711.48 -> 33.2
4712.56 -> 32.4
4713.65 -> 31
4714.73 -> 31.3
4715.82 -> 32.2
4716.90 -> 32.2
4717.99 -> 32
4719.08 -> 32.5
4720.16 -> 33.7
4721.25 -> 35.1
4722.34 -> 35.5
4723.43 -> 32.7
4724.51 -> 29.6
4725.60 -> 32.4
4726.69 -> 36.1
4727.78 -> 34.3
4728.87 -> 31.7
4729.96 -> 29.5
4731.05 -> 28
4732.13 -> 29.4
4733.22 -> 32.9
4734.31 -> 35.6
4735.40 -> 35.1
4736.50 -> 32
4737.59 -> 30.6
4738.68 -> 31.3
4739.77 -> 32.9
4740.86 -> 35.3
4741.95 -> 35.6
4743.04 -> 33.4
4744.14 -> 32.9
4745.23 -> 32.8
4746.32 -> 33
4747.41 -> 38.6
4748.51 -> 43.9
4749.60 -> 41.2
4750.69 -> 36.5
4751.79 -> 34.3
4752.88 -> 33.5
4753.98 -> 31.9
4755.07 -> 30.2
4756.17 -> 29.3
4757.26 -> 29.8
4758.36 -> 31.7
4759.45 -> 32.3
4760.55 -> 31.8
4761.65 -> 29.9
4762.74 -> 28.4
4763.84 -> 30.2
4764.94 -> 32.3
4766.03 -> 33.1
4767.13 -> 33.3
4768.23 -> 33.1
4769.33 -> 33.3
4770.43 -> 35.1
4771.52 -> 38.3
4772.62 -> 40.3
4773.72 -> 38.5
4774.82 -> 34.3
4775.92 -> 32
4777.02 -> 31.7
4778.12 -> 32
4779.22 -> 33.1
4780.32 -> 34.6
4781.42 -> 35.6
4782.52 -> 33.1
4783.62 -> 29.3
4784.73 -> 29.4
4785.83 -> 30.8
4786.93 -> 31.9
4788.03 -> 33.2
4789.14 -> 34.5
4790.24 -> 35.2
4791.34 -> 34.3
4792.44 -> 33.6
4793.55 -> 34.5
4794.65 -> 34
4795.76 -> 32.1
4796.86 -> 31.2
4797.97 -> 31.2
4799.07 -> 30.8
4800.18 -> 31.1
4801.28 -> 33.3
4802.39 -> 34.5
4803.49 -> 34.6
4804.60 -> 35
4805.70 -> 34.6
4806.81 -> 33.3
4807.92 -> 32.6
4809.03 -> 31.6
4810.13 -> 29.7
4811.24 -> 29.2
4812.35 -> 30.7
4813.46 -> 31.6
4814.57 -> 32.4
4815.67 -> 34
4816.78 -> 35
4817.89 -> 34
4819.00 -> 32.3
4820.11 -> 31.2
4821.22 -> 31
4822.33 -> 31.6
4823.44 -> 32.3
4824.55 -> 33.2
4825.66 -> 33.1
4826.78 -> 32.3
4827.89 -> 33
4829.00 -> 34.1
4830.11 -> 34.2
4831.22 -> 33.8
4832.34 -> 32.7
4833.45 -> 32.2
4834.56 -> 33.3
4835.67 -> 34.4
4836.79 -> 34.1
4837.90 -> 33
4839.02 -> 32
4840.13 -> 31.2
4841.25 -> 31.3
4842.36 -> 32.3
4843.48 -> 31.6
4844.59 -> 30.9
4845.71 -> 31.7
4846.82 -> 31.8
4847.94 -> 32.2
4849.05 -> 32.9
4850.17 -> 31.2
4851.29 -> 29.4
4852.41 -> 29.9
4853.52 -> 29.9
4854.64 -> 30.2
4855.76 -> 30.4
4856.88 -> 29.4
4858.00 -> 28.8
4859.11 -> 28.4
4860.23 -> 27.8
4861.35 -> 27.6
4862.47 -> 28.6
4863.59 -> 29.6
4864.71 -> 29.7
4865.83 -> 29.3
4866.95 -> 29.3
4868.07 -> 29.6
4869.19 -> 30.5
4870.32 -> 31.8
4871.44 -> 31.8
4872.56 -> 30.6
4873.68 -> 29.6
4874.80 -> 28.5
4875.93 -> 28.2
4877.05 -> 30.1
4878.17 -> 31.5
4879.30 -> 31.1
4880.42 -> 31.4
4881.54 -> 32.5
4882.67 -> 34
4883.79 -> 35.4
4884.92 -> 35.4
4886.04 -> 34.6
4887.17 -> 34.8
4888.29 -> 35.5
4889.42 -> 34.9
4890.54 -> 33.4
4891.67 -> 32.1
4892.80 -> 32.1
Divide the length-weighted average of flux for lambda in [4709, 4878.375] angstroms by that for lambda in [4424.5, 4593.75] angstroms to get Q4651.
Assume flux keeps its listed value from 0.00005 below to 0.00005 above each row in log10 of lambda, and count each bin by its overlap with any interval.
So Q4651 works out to 1.07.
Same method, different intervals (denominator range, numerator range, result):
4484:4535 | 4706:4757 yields 1.08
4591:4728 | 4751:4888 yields 1.00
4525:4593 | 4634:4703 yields 1.01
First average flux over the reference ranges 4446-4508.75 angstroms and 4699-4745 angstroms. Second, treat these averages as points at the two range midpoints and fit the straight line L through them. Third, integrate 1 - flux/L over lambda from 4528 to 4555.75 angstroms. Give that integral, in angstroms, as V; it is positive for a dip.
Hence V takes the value 1.1 angstroms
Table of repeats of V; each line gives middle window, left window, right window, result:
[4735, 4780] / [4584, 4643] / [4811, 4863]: -1.86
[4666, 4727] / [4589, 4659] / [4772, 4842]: 2.88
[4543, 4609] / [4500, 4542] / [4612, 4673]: -2.65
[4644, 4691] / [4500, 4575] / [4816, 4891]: 0.10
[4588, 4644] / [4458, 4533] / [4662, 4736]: -4.89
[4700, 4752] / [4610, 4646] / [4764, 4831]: 0.44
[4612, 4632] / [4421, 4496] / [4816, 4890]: -2.26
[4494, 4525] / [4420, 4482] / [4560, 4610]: -0.49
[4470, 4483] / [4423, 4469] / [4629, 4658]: 0.70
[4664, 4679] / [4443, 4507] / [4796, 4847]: 0.32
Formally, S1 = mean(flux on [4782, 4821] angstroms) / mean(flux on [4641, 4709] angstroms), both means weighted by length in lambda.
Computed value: 1.05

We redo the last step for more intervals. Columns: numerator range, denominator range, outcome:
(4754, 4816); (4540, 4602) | 1.03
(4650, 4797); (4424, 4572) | 1.07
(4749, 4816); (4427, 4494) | 1.13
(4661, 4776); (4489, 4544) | 1.06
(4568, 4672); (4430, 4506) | 1.09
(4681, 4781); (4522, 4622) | 1.02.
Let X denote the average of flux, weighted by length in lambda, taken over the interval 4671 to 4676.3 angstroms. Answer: 31.2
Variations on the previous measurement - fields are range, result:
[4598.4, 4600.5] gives 31.5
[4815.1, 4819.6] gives 33.8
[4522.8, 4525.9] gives 30.8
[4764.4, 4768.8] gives 33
